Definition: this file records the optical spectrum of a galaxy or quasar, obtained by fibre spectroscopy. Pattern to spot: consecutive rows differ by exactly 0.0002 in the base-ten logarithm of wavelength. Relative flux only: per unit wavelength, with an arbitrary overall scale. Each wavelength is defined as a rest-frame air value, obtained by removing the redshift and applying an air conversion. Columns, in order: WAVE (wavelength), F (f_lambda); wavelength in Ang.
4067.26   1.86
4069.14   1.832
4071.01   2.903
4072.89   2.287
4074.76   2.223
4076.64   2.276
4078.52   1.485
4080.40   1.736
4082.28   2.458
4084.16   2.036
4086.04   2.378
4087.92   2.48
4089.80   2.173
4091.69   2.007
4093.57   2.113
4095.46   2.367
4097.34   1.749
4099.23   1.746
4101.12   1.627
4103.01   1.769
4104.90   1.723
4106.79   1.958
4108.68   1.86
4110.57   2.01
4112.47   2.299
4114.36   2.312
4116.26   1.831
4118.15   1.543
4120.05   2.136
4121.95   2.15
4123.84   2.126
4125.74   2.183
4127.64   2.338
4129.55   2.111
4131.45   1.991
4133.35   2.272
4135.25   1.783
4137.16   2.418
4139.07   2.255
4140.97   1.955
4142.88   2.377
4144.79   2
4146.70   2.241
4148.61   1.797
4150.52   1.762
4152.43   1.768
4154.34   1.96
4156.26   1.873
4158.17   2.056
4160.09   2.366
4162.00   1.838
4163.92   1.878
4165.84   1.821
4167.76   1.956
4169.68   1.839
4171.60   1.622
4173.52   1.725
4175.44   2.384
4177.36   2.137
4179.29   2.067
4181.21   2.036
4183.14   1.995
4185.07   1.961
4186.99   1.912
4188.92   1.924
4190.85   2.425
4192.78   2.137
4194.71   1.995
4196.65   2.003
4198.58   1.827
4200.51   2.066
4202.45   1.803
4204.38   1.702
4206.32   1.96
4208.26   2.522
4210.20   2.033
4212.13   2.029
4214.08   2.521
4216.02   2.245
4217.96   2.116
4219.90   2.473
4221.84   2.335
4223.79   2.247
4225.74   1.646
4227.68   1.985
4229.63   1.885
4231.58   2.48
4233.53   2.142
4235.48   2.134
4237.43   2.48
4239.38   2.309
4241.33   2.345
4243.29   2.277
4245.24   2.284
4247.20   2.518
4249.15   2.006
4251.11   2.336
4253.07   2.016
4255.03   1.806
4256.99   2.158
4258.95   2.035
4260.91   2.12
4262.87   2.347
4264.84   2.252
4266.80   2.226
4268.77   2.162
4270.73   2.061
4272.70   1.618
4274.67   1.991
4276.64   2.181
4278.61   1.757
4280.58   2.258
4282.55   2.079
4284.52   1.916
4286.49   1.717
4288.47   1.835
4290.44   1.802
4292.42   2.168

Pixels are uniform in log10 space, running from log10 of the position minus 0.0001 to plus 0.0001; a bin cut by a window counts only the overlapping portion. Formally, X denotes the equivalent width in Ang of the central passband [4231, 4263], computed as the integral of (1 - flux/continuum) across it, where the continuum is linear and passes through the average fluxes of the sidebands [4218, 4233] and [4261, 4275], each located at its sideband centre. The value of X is -1.4 Ang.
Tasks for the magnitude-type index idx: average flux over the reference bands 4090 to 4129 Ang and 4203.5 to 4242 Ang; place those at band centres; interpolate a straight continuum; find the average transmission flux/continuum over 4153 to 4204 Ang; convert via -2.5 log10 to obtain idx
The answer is 0.068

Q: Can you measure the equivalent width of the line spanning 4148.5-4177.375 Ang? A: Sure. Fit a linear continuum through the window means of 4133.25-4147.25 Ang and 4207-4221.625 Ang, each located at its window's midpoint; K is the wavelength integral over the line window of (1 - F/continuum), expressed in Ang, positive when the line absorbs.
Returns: 3.56 Ang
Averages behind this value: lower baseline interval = 2.15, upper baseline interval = 2.27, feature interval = 1.92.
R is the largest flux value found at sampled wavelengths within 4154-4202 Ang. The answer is 2.425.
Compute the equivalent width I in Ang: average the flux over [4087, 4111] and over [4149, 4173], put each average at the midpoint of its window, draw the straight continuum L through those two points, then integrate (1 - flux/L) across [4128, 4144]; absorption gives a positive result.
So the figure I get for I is -1.9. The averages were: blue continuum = 1.97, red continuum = 1.89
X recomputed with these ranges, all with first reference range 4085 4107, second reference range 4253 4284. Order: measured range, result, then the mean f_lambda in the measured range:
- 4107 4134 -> -0.81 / 2.08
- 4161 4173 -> 1.23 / 1.82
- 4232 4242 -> -1.15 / 2.29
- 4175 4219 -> -0.71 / 2.08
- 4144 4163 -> 0.59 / 1.97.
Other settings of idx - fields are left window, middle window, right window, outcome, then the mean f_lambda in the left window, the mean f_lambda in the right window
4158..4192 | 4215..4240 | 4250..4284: -0.07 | 2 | 2.08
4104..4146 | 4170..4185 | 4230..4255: 0.09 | 2.08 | 2.25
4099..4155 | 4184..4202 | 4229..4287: 0.03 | 2.01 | 2.13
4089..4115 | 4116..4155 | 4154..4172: -0.06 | 1.97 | 1.93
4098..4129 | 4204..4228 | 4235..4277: -0.02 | 1.98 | 2.17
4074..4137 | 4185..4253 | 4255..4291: -0.06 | 2.04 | 2.03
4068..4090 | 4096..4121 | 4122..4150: 0.14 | 2.19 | 2.13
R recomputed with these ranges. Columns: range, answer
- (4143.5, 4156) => 2.241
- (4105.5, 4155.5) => 2.418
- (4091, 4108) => 2.367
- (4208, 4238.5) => 2.522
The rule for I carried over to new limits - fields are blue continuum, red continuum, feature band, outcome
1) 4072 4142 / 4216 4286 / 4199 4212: 0.7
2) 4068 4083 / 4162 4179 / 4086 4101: 0.1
